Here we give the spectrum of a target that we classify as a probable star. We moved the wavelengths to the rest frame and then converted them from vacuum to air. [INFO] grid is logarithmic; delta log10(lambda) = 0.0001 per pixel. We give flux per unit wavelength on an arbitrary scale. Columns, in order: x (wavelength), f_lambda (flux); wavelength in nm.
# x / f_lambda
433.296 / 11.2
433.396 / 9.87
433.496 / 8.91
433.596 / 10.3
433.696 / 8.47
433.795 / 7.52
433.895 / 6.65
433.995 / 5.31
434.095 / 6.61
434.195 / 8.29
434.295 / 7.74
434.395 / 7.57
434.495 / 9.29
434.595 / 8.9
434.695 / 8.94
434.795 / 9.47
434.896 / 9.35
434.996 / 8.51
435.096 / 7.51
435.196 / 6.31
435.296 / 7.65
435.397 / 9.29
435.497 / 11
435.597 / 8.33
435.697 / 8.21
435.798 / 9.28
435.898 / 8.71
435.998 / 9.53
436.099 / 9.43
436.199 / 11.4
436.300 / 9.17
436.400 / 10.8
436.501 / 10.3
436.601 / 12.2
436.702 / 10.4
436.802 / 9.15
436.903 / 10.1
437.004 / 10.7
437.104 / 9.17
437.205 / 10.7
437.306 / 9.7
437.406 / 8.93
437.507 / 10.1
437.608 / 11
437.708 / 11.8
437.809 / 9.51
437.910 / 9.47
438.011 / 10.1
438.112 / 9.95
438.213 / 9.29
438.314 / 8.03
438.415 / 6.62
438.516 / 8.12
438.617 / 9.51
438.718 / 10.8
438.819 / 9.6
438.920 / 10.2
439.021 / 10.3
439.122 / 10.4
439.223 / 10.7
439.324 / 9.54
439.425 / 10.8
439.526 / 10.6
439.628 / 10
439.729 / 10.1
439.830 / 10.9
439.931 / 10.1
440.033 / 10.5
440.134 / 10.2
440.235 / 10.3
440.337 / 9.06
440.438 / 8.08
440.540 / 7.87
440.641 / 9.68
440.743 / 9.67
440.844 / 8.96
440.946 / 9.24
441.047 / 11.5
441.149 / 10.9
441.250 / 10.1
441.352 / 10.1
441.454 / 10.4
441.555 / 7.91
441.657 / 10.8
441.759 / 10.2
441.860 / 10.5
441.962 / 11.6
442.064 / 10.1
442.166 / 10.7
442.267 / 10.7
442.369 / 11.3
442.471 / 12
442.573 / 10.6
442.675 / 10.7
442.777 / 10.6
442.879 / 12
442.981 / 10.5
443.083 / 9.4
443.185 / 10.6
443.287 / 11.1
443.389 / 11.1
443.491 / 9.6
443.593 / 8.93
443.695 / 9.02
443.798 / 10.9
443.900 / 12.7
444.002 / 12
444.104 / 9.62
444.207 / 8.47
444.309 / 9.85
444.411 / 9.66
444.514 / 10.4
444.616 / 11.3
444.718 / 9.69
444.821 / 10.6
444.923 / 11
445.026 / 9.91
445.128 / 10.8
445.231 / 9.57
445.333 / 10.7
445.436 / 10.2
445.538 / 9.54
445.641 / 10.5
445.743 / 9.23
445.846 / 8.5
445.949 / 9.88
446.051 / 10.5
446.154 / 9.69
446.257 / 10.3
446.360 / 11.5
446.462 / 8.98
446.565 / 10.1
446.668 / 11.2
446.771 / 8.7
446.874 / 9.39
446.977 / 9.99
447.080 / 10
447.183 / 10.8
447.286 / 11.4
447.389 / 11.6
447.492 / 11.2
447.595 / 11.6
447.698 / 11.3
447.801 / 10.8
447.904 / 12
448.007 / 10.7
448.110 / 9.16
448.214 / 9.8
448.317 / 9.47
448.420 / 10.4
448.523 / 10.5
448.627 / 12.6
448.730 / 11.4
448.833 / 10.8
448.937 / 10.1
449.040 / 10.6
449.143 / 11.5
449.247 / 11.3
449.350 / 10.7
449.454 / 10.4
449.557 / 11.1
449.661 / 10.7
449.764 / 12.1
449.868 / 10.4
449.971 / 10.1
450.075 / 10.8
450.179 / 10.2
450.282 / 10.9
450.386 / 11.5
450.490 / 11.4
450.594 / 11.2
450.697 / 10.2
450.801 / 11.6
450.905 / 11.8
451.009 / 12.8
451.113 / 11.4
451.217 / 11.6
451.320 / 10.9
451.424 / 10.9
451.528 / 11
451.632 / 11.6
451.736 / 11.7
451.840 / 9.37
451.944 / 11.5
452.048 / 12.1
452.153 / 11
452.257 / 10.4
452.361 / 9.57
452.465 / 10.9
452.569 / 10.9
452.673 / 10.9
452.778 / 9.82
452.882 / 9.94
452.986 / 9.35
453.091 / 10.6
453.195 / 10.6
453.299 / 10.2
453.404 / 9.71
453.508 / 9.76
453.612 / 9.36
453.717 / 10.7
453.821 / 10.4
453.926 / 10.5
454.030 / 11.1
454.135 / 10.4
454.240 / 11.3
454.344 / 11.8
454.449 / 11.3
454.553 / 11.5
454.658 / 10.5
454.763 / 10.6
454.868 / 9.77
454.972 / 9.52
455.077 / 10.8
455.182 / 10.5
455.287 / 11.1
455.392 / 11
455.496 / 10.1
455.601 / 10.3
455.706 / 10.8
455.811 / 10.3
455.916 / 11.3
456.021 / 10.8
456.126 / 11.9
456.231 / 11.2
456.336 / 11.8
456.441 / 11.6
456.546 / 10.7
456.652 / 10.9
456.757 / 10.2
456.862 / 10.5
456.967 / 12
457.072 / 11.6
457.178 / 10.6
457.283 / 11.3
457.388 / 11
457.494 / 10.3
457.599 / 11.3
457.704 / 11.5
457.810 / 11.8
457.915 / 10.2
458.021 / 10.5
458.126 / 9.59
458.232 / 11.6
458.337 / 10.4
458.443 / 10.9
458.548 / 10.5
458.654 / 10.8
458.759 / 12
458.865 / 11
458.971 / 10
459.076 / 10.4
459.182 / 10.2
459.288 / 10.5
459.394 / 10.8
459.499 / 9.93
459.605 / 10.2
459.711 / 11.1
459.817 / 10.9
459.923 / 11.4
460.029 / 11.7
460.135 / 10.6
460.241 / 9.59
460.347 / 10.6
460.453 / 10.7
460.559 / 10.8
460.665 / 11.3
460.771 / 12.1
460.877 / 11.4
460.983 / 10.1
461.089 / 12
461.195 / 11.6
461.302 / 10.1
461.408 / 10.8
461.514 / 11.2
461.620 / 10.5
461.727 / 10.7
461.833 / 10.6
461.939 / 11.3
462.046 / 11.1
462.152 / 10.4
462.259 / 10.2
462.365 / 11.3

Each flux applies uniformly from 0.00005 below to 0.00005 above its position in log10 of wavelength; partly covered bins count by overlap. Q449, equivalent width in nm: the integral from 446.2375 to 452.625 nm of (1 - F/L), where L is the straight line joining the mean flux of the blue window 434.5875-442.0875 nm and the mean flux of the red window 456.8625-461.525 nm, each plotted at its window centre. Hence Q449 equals -0.31 nm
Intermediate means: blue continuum 9.72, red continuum 10.9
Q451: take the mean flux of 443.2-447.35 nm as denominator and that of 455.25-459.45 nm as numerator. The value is 1.07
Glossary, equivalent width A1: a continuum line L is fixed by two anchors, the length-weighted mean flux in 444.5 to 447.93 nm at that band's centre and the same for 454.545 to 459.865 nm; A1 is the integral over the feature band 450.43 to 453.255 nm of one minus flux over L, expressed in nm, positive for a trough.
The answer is -0.09 nm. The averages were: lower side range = 10.4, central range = 10.9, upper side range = 10.8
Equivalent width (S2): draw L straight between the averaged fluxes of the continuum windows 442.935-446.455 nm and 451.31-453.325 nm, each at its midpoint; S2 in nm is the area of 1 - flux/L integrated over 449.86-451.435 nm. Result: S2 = -0.09 nm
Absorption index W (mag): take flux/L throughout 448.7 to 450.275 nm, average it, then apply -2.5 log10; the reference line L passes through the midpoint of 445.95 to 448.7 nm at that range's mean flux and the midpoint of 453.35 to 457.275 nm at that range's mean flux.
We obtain -0.02 mag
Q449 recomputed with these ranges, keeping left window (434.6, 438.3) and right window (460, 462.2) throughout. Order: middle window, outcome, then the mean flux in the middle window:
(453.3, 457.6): -0.07 nm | 10.8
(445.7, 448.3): -0.05 nm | 10.3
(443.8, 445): -0.06 nm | 10.5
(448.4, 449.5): -0.08 nm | 11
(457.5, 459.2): -0.01 nm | 10.8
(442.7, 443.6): -0.05 nm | 10.5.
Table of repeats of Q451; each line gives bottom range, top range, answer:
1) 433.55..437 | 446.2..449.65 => 1.20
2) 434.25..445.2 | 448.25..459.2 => 1.09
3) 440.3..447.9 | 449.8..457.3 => 1.05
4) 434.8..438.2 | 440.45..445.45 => 1.07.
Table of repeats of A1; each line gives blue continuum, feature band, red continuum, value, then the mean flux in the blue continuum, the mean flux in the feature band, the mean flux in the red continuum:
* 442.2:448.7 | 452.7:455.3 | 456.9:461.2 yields 0.07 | 10.4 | 10.4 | 10.9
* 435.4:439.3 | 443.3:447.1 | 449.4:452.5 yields 0.14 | 9.8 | 10.1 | 11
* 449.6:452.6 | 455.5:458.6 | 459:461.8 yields -0.01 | 11.1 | 10.9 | 10.8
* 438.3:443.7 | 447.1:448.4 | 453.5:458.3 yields -0.05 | 10.1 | 10.8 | 10.8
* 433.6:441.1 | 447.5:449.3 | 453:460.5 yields -0.12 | 9.38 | 10.8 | 10.7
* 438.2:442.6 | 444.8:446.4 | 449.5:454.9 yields 0.03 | 9.97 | 10.1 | 10.8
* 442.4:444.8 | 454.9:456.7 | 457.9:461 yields -0.03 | 10.5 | 10.8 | 10.7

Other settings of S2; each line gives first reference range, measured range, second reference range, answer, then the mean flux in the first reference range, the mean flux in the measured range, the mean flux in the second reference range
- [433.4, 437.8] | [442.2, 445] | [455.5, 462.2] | -0.23 nm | 9.15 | 10.5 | 10.9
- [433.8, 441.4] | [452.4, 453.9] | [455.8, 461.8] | 0.04 nm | 9.43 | 10.2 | 10.9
